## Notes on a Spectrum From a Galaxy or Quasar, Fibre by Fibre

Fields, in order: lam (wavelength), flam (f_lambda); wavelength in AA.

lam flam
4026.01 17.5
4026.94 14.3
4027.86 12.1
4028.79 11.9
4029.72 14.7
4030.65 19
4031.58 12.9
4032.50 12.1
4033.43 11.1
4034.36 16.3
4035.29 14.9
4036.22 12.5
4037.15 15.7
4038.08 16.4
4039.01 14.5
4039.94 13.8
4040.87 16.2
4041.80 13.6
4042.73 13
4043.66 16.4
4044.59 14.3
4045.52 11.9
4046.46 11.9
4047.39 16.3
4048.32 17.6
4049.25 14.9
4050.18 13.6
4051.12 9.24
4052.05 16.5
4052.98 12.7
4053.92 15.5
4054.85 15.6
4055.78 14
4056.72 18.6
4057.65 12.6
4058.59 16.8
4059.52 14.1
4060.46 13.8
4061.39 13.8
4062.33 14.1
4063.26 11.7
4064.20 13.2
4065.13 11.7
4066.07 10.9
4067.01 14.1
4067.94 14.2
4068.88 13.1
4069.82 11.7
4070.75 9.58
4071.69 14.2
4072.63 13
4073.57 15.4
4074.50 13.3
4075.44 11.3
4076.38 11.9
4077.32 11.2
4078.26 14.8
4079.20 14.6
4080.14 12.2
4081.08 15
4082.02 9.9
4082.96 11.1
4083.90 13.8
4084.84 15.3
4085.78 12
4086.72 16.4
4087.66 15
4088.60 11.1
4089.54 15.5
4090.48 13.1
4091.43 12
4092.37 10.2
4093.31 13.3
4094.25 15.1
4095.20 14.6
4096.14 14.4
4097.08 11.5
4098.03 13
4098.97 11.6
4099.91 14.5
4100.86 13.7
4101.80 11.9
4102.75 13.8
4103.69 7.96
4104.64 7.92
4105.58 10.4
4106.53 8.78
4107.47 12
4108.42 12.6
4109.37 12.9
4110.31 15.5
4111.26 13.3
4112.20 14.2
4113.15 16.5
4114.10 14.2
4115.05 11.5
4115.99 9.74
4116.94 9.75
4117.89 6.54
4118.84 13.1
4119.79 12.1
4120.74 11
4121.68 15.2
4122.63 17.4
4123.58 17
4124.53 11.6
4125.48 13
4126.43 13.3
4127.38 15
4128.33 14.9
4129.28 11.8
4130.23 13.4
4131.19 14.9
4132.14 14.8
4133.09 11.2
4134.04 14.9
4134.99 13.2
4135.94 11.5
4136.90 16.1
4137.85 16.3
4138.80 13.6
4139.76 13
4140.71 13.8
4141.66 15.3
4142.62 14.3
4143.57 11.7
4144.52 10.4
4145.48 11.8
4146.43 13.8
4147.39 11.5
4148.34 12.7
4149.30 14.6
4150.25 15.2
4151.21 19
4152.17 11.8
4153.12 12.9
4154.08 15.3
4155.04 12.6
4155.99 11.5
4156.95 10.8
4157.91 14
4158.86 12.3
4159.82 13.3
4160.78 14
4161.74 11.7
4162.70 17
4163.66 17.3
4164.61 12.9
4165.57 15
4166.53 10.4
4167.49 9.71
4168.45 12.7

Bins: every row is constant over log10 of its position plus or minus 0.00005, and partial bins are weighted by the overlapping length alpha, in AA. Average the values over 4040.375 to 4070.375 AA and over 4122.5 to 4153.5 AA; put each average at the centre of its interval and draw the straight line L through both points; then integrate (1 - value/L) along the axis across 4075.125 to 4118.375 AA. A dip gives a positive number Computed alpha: 4.1 AA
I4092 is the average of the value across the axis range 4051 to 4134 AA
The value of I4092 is 13.1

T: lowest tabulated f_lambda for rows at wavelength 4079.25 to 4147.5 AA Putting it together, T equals 6.54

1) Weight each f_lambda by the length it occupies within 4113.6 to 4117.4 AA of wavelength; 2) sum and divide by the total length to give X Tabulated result 11.3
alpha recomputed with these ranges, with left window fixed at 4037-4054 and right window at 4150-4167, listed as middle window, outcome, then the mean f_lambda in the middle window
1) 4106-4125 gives 1.7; 12.7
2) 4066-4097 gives 2.2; 13.1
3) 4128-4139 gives 0.0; 13.9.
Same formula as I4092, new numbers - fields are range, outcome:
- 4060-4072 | 12.8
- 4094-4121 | 12.2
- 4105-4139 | 13.1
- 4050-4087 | 13.4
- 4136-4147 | 13.5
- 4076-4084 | 12.7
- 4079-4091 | 13.4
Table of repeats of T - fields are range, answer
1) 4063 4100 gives 9.58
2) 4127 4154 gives 10.4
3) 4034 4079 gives 9.24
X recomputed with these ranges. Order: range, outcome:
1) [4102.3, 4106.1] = 9.98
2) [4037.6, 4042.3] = 14.9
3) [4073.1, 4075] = 14.3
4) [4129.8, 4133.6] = 13.6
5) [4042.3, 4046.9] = 13.5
